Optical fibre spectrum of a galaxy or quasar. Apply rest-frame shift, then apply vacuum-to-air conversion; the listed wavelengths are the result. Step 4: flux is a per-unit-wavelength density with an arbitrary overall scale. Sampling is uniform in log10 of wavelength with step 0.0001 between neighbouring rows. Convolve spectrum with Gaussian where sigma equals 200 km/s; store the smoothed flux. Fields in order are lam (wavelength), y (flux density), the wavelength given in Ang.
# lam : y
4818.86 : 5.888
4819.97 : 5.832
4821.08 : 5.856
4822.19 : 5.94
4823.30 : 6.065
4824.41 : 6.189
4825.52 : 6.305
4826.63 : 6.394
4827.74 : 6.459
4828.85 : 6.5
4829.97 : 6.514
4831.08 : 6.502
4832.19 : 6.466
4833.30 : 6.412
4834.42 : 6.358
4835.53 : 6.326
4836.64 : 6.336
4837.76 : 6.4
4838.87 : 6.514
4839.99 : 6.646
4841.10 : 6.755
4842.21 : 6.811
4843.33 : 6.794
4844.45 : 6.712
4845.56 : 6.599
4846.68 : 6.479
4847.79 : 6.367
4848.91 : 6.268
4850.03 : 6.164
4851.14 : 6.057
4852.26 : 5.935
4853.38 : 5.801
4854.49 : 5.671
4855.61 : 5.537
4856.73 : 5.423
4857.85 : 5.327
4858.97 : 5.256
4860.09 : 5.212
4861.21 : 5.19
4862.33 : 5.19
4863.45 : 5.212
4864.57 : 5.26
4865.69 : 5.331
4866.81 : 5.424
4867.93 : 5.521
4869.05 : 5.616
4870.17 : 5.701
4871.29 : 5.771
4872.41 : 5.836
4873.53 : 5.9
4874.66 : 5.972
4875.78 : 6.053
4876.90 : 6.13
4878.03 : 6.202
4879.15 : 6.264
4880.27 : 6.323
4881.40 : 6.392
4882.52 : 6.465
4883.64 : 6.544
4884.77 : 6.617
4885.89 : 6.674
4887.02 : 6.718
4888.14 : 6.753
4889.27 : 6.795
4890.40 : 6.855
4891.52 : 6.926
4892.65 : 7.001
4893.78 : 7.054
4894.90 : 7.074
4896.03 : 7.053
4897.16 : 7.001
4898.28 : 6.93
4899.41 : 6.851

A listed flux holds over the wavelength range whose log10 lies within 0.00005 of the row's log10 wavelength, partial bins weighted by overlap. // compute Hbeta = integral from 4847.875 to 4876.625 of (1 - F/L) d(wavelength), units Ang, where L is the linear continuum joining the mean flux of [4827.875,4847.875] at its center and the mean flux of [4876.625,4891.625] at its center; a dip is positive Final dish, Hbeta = 3.94 Ang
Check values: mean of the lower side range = 6.53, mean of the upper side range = 6.54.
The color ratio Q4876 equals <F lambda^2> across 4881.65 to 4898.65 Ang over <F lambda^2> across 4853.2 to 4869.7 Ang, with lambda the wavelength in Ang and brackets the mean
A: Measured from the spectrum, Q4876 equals 1.3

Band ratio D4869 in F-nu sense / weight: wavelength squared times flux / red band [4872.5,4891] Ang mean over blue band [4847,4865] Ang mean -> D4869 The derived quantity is 1.1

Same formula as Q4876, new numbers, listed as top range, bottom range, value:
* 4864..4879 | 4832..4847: 0.89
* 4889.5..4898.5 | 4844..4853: 1.13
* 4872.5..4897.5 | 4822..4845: 1.04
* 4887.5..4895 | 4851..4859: 1.25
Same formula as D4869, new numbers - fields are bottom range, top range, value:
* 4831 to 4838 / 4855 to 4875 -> 0.87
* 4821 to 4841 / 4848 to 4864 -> 0.89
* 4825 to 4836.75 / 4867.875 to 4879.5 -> 0.94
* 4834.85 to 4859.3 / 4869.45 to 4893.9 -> 1.05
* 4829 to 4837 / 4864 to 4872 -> 0.87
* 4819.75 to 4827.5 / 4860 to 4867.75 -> 0.88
